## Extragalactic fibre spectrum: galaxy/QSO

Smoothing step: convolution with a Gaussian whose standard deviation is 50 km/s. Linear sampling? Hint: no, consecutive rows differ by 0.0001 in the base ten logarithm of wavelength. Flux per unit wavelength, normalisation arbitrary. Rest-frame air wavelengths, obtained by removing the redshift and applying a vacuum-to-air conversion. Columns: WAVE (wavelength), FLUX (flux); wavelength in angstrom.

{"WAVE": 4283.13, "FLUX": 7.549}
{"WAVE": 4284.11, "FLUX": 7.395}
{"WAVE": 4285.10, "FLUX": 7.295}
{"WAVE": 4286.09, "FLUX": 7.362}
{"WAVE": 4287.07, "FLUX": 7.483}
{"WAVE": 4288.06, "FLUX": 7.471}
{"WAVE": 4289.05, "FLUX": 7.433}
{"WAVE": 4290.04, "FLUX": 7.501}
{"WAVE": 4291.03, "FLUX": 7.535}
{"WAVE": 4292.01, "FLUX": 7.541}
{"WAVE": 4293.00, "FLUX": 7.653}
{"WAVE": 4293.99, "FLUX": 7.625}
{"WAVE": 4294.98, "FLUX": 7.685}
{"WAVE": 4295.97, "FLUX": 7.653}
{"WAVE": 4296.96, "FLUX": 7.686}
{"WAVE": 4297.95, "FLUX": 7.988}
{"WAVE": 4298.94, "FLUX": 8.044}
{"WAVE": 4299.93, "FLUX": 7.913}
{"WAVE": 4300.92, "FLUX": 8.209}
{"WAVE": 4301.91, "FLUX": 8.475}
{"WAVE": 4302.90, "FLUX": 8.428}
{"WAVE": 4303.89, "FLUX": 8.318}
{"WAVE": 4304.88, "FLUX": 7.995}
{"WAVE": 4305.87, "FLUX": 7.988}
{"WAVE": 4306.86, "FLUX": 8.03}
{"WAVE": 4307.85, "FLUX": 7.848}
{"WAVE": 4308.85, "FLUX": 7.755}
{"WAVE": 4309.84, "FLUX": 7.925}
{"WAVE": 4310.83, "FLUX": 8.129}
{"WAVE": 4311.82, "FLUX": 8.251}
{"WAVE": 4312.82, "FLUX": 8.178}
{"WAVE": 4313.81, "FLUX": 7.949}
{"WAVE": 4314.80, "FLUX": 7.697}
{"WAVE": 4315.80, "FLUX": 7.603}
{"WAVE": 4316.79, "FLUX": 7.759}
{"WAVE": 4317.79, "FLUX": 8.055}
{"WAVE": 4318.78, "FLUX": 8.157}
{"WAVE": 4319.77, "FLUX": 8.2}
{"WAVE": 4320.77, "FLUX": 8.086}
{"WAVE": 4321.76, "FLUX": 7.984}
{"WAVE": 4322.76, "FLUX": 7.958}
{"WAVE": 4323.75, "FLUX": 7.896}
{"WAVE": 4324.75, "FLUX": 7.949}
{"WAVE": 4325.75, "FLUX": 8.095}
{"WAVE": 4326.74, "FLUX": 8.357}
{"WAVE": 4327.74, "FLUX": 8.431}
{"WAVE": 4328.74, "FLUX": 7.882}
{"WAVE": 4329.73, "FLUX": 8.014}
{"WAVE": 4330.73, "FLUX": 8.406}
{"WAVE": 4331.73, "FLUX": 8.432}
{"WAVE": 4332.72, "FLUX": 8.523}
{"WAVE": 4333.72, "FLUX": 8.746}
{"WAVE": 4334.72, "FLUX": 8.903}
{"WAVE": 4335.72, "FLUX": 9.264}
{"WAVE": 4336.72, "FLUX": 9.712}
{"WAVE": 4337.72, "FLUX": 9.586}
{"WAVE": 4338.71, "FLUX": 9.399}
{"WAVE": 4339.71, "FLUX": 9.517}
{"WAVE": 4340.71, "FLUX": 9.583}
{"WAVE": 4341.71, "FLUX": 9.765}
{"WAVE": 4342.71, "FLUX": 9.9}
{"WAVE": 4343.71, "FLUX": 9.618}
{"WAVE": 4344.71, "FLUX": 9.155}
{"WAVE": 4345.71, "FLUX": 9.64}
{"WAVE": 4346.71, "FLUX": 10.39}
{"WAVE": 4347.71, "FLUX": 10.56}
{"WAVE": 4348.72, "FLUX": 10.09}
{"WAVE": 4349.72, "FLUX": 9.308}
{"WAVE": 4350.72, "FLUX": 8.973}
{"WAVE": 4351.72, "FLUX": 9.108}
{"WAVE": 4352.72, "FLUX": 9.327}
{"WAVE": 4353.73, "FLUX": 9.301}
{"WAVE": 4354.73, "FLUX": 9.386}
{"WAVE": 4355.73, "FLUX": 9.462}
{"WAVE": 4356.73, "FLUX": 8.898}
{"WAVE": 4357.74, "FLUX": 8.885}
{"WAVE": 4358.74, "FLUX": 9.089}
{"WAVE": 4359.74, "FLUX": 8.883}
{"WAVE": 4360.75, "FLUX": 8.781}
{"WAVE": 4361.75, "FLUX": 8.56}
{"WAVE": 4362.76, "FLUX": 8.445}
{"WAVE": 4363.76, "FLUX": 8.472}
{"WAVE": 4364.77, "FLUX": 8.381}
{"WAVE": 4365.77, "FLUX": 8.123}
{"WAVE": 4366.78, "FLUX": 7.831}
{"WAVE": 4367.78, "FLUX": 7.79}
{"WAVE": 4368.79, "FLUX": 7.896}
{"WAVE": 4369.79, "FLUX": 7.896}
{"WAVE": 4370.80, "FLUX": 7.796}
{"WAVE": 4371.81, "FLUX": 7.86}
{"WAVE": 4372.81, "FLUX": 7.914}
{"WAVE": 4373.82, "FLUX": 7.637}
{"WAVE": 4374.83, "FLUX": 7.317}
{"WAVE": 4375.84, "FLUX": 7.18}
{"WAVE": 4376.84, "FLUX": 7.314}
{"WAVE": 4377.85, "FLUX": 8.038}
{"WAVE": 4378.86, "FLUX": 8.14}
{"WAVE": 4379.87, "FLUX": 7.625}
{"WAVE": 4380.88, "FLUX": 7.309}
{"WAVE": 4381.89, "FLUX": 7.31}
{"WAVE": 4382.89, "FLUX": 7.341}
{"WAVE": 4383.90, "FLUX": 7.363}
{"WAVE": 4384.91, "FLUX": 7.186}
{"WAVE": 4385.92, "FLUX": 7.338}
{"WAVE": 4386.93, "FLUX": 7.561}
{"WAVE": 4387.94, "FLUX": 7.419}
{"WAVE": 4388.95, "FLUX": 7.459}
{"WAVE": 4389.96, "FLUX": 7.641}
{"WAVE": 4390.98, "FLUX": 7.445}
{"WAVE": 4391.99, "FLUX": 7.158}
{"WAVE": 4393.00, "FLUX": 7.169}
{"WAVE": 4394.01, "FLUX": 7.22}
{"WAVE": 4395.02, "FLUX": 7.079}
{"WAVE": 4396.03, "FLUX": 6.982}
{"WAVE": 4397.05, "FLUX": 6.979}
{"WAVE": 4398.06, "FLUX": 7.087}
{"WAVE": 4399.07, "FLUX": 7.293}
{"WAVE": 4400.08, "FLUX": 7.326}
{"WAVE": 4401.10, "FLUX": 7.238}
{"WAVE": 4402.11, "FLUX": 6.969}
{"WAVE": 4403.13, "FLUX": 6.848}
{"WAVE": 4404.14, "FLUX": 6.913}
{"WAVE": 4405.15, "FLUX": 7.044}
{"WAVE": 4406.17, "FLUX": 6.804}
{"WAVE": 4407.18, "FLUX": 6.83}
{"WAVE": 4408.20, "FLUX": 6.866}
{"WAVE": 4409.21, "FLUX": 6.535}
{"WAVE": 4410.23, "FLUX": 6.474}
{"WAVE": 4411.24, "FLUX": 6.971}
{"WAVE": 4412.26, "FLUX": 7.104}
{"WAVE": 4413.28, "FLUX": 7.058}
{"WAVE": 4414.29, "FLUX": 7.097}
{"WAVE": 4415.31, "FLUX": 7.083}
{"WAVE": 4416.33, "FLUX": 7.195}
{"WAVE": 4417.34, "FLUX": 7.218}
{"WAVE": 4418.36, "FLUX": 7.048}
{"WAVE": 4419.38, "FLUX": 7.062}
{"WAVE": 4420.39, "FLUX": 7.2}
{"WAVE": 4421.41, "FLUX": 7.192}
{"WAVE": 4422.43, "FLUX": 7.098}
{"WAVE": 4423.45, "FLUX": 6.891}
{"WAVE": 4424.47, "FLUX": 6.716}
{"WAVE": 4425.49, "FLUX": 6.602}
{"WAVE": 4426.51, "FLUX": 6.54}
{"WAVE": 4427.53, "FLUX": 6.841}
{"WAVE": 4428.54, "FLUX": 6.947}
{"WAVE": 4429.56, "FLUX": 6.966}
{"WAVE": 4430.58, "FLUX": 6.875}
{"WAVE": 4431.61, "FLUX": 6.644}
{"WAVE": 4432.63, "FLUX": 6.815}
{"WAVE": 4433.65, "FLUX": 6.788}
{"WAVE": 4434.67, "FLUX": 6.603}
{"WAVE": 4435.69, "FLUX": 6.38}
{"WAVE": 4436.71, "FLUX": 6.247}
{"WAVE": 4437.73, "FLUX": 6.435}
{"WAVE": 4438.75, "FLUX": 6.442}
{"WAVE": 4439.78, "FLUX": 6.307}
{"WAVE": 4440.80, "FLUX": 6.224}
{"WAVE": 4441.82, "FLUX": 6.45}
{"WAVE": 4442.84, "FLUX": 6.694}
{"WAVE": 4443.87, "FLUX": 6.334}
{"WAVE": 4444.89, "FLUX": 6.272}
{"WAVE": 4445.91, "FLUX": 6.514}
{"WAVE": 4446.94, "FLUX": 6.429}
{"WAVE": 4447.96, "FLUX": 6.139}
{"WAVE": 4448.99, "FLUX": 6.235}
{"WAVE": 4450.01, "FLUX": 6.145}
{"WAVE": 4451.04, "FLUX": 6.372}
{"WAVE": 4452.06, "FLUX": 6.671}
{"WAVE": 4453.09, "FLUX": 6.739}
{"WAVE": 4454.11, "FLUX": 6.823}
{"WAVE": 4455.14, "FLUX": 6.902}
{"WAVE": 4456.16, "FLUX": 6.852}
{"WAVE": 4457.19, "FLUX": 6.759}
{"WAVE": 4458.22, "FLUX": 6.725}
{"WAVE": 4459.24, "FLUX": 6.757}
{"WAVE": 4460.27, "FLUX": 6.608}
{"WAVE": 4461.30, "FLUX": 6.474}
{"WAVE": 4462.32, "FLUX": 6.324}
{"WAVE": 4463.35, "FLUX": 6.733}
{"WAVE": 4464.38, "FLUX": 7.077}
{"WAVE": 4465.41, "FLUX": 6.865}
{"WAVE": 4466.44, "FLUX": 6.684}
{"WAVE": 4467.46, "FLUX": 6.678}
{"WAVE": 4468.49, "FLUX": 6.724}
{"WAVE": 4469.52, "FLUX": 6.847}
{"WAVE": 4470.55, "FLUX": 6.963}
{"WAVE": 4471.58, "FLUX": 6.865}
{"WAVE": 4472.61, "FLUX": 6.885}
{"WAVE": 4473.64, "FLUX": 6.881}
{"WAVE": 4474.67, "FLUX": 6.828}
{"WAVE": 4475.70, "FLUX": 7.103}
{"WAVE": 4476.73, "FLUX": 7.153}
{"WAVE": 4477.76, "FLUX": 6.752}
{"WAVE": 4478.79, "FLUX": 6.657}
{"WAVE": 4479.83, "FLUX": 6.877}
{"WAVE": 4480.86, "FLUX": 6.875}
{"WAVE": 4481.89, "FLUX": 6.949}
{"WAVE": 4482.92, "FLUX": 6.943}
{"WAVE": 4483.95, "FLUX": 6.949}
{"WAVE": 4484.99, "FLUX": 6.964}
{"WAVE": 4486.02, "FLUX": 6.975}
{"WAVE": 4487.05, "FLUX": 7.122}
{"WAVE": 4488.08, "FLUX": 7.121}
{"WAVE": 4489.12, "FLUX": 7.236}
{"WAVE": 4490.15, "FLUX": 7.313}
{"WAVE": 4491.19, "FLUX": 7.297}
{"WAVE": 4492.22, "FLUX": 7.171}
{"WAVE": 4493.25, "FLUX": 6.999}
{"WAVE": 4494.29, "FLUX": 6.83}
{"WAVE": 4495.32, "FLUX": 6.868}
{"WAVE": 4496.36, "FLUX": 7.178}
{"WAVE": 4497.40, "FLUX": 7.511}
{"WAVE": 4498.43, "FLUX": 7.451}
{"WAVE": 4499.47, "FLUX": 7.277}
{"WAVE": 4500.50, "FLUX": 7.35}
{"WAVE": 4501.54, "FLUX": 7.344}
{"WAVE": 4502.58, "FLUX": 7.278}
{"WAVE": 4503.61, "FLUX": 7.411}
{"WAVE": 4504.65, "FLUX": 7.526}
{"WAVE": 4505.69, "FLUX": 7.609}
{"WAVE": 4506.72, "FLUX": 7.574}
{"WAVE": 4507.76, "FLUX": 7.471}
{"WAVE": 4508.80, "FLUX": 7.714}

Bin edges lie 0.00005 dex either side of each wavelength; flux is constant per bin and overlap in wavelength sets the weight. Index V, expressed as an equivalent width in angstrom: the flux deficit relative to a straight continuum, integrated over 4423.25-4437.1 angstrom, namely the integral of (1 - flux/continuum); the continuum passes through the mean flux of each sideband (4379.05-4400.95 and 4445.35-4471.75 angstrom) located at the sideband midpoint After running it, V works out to 0.4 angstrom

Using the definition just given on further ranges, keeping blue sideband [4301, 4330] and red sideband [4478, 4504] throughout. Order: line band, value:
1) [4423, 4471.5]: 4.79 angstrom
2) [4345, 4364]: -3.40 angstrom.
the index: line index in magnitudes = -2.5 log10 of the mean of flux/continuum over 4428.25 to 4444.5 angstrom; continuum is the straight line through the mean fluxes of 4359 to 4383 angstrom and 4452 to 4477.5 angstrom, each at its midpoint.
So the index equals 0.09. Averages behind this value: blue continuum 7.93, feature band 6.56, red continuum 6.8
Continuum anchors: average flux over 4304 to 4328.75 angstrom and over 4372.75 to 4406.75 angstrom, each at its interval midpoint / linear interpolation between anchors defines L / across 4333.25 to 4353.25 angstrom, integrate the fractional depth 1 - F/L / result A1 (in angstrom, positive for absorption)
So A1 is -4.6 angstrom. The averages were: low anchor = 8.01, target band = 9.53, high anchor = 7.3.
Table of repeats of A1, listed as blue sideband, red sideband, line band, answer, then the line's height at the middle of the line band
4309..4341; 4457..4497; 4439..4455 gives 1.68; 7.19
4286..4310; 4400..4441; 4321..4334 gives -1.04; 7.59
